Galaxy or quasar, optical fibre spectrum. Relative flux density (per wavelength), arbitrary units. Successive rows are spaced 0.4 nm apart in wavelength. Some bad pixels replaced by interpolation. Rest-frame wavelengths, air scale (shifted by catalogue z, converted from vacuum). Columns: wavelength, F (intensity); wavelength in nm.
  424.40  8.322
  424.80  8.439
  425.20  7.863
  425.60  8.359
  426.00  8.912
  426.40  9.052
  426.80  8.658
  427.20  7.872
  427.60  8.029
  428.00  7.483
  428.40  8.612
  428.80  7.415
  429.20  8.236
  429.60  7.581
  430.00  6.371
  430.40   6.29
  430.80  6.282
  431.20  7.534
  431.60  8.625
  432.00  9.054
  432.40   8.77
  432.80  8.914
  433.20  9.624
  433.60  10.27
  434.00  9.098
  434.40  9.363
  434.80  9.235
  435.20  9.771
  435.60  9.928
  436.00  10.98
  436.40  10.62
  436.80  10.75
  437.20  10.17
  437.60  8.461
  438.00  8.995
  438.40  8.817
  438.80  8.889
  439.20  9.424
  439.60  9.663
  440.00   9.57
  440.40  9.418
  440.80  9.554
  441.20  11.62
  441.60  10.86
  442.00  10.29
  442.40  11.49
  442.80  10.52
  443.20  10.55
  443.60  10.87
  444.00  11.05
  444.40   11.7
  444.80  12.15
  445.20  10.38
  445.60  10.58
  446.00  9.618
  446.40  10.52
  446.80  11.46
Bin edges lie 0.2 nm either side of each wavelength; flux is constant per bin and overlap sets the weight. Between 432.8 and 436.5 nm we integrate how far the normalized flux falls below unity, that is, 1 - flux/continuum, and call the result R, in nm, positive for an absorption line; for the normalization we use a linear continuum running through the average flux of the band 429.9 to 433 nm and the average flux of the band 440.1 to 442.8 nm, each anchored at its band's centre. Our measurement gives -0.49 nm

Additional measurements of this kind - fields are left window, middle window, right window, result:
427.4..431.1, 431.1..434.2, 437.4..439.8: -0.41 nm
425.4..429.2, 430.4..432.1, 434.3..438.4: 0.25 nm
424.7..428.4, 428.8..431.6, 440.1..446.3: 0.52 nm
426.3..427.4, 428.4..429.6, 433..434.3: 0.13 nm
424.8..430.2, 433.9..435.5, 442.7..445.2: -0.01 nm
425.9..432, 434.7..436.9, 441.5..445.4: -0.22 nm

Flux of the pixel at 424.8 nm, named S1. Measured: 8.439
